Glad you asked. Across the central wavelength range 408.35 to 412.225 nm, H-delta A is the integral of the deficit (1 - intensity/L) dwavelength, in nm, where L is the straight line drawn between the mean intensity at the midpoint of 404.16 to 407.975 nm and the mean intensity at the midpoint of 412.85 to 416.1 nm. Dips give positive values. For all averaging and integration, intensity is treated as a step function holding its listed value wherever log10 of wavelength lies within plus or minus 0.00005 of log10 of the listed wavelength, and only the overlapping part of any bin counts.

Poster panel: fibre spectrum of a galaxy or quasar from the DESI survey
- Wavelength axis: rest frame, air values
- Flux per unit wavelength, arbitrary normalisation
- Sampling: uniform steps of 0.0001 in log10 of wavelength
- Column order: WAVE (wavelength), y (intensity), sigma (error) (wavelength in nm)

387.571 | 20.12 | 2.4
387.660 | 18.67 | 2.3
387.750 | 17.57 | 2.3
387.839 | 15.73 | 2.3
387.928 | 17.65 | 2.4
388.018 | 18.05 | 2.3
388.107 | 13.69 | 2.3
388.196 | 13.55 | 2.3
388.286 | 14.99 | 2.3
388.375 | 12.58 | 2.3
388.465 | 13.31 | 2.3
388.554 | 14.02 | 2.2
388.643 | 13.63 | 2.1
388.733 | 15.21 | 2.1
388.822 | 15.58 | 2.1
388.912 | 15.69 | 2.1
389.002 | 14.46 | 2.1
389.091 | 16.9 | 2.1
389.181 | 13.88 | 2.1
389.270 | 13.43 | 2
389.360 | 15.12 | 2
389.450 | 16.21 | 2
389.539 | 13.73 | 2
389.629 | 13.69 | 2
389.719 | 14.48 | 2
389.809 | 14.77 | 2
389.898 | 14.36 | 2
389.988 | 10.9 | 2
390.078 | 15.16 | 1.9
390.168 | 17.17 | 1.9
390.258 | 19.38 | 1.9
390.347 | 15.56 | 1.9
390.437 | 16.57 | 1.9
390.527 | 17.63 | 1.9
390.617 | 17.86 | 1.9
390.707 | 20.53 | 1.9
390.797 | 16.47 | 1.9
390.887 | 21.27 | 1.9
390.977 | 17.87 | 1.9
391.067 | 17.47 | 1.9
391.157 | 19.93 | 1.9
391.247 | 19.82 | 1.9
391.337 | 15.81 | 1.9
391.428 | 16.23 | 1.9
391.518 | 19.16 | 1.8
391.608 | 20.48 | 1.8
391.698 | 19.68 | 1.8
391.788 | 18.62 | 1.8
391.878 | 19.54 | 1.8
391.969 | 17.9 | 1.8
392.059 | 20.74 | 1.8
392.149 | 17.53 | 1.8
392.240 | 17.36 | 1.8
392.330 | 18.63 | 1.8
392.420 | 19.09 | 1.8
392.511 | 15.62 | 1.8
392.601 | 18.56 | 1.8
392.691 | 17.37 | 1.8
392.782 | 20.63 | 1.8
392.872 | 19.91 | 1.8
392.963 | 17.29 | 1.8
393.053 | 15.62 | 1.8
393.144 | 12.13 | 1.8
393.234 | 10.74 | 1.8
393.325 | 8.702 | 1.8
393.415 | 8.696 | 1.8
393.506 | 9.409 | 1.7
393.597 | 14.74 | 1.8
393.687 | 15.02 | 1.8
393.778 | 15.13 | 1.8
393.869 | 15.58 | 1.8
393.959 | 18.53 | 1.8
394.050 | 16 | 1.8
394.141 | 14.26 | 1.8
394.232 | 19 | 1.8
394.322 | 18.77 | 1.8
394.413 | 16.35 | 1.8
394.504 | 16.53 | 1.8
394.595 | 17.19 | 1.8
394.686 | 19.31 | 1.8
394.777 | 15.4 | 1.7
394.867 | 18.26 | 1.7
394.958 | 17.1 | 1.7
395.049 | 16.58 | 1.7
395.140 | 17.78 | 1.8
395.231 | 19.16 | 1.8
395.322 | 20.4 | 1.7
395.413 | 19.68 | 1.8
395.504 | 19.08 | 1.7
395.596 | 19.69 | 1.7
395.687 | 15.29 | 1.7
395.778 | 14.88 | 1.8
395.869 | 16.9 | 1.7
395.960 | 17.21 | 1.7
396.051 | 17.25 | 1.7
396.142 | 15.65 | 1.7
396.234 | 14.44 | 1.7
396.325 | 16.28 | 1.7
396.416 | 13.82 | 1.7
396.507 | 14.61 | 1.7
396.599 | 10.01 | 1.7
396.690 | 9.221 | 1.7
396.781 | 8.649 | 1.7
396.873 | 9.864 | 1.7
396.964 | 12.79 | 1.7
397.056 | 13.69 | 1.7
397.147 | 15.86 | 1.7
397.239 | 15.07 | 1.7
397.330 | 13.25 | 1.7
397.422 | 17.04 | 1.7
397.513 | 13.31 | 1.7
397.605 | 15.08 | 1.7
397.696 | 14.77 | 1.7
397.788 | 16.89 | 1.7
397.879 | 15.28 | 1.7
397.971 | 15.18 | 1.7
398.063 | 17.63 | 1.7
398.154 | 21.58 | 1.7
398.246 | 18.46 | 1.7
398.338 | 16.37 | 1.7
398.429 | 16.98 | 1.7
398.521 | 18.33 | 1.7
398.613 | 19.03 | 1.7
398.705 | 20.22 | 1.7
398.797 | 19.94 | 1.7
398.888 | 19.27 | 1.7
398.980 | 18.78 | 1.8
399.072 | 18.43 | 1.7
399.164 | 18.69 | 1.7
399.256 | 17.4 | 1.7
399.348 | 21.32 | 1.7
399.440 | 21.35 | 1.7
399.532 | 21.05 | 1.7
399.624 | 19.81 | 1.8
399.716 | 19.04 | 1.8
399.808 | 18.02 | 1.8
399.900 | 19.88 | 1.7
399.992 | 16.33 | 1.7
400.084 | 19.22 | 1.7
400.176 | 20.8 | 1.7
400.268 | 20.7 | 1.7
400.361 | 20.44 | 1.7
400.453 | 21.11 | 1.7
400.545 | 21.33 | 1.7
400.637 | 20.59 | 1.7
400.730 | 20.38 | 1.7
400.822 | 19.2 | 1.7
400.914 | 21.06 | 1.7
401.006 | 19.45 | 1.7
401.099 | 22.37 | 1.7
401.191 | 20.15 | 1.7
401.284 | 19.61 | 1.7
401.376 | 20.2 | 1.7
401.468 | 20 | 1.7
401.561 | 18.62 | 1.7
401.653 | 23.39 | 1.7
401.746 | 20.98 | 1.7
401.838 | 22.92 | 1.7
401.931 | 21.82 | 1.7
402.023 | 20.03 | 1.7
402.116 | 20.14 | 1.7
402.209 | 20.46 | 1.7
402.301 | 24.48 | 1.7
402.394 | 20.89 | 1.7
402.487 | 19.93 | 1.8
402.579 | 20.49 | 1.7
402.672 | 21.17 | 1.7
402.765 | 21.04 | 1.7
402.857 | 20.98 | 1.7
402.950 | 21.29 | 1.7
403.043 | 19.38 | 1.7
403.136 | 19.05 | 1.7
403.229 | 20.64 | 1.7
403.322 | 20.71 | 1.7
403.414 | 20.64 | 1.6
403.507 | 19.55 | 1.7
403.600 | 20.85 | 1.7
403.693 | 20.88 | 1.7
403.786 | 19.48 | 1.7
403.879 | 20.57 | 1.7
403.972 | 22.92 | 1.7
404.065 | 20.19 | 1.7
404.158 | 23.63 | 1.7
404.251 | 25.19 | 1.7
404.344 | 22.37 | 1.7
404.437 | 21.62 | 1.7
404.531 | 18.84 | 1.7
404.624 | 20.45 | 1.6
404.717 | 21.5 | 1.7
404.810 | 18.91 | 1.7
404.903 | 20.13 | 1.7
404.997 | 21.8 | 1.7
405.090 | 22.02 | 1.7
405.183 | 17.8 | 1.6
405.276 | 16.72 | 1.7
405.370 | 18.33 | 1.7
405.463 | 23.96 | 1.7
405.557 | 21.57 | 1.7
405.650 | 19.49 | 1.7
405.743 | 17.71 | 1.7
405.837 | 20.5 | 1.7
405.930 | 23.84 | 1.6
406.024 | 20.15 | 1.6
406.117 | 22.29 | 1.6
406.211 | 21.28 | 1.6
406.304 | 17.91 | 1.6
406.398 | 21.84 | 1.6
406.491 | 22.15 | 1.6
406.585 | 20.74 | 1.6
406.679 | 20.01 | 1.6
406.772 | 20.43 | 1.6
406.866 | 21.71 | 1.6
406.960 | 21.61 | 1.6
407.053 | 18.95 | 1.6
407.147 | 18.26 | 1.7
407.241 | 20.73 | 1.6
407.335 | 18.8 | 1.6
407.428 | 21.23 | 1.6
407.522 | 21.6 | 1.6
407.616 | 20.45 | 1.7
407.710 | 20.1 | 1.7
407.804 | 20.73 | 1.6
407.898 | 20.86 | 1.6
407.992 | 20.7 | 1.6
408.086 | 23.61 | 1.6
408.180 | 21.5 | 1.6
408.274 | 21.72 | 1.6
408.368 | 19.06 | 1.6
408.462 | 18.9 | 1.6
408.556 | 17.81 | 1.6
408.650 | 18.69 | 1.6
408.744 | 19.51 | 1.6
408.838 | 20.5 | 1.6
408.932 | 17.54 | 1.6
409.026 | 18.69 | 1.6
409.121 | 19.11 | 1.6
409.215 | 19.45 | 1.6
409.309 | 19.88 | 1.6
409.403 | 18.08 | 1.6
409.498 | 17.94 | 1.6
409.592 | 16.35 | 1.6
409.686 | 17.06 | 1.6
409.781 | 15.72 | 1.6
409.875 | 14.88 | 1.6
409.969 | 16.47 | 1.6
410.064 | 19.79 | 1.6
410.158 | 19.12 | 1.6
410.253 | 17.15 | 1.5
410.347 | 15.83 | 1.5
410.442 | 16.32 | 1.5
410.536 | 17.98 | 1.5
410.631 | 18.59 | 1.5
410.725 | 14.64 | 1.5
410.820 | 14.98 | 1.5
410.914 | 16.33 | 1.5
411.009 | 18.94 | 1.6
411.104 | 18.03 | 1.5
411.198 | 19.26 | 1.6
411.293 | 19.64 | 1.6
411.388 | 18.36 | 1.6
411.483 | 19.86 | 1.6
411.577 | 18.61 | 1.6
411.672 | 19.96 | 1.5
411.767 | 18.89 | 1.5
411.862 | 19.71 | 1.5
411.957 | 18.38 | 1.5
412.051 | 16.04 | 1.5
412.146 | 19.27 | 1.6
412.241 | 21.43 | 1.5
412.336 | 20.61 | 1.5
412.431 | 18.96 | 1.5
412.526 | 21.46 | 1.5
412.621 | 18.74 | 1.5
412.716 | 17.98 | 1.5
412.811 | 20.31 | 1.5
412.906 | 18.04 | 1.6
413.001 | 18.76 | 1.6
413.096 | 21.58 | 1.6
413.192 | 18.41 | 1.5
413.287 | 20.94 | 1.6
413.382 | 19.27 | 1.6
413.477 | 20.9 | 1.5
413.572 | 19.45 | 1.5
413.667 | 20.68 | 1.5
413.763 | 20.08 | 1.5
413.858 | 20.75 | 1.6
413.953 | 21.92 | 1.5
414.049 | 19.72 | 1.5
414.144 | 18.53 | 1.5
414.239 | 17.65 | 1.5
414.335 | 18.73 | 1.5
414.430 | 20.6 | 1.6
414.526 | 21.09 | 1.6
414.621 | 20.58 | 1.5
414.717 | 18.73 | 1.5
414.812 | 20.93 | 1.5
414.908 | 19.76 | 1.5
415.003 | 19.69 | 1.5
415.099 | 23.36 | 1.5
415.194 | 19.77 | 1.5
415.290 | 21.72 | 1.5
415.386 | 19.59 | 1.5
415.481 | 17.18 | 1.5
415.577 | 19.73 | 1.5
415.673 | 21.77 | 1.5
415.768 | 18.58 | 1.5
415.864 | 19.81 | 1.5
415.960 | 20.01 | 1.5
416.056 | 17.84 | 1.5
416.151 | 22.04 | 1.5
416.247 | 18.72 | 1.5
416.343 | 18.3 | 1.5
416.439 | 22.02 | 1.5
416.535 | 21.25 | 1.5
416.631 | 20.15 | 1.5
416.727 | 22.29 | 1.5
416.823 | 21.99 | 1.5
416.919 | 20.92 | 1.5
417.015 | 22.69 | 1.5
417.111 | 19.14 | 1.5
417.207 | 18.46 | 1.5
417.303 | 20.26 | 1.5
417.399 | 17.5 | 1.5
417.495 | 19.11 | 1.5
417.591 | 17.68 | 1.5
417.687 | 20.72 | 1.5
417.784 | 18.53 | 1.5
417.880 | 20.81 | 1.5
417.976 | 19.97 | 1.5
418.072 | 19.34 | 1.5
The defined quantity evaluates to 0.41 nm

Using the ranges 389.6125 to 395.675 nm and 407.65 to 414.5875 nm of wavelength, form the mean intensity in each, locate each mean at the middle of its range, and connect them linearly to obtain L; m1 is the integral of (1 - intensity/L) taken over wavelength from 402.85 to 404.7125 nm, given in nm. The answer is -0.28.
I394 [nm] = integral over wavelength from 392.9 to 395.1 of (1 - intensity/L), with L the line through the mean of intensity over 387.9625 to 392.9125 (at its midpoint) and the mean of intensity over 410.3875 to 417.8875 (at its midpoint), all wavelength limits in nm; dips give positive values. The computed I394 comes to 0.23 nm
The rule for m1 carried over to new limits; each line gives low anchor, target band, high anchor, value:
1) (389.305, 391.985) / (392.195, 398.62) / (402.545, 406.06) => 0.85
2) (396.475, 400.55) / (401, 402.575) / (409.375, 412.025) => -0.33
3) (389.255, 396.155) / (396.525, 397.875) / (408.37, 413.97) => 0.31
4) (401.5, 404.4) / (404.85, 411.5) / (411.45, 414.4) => 0.32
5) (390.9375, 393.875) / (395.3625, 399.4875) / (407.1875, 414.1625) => 0.25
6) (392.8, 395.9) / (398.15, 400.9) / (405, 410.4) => -0.30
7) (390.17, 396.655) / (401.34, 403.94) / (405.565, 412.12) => -0.35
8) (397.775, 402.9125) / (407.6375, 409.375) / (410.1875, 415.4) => -0.04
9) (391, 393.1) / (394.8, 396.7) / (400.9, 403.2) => 0.28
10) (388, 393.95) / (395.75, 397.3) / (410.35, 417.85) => 0.28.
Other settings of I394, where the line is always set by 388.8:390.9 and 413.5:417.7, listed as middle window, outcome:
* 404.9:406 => -0.12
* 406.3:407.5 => -0.12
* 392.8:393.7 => 0.16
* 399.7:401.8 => -0.31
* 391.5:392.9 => -0.23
